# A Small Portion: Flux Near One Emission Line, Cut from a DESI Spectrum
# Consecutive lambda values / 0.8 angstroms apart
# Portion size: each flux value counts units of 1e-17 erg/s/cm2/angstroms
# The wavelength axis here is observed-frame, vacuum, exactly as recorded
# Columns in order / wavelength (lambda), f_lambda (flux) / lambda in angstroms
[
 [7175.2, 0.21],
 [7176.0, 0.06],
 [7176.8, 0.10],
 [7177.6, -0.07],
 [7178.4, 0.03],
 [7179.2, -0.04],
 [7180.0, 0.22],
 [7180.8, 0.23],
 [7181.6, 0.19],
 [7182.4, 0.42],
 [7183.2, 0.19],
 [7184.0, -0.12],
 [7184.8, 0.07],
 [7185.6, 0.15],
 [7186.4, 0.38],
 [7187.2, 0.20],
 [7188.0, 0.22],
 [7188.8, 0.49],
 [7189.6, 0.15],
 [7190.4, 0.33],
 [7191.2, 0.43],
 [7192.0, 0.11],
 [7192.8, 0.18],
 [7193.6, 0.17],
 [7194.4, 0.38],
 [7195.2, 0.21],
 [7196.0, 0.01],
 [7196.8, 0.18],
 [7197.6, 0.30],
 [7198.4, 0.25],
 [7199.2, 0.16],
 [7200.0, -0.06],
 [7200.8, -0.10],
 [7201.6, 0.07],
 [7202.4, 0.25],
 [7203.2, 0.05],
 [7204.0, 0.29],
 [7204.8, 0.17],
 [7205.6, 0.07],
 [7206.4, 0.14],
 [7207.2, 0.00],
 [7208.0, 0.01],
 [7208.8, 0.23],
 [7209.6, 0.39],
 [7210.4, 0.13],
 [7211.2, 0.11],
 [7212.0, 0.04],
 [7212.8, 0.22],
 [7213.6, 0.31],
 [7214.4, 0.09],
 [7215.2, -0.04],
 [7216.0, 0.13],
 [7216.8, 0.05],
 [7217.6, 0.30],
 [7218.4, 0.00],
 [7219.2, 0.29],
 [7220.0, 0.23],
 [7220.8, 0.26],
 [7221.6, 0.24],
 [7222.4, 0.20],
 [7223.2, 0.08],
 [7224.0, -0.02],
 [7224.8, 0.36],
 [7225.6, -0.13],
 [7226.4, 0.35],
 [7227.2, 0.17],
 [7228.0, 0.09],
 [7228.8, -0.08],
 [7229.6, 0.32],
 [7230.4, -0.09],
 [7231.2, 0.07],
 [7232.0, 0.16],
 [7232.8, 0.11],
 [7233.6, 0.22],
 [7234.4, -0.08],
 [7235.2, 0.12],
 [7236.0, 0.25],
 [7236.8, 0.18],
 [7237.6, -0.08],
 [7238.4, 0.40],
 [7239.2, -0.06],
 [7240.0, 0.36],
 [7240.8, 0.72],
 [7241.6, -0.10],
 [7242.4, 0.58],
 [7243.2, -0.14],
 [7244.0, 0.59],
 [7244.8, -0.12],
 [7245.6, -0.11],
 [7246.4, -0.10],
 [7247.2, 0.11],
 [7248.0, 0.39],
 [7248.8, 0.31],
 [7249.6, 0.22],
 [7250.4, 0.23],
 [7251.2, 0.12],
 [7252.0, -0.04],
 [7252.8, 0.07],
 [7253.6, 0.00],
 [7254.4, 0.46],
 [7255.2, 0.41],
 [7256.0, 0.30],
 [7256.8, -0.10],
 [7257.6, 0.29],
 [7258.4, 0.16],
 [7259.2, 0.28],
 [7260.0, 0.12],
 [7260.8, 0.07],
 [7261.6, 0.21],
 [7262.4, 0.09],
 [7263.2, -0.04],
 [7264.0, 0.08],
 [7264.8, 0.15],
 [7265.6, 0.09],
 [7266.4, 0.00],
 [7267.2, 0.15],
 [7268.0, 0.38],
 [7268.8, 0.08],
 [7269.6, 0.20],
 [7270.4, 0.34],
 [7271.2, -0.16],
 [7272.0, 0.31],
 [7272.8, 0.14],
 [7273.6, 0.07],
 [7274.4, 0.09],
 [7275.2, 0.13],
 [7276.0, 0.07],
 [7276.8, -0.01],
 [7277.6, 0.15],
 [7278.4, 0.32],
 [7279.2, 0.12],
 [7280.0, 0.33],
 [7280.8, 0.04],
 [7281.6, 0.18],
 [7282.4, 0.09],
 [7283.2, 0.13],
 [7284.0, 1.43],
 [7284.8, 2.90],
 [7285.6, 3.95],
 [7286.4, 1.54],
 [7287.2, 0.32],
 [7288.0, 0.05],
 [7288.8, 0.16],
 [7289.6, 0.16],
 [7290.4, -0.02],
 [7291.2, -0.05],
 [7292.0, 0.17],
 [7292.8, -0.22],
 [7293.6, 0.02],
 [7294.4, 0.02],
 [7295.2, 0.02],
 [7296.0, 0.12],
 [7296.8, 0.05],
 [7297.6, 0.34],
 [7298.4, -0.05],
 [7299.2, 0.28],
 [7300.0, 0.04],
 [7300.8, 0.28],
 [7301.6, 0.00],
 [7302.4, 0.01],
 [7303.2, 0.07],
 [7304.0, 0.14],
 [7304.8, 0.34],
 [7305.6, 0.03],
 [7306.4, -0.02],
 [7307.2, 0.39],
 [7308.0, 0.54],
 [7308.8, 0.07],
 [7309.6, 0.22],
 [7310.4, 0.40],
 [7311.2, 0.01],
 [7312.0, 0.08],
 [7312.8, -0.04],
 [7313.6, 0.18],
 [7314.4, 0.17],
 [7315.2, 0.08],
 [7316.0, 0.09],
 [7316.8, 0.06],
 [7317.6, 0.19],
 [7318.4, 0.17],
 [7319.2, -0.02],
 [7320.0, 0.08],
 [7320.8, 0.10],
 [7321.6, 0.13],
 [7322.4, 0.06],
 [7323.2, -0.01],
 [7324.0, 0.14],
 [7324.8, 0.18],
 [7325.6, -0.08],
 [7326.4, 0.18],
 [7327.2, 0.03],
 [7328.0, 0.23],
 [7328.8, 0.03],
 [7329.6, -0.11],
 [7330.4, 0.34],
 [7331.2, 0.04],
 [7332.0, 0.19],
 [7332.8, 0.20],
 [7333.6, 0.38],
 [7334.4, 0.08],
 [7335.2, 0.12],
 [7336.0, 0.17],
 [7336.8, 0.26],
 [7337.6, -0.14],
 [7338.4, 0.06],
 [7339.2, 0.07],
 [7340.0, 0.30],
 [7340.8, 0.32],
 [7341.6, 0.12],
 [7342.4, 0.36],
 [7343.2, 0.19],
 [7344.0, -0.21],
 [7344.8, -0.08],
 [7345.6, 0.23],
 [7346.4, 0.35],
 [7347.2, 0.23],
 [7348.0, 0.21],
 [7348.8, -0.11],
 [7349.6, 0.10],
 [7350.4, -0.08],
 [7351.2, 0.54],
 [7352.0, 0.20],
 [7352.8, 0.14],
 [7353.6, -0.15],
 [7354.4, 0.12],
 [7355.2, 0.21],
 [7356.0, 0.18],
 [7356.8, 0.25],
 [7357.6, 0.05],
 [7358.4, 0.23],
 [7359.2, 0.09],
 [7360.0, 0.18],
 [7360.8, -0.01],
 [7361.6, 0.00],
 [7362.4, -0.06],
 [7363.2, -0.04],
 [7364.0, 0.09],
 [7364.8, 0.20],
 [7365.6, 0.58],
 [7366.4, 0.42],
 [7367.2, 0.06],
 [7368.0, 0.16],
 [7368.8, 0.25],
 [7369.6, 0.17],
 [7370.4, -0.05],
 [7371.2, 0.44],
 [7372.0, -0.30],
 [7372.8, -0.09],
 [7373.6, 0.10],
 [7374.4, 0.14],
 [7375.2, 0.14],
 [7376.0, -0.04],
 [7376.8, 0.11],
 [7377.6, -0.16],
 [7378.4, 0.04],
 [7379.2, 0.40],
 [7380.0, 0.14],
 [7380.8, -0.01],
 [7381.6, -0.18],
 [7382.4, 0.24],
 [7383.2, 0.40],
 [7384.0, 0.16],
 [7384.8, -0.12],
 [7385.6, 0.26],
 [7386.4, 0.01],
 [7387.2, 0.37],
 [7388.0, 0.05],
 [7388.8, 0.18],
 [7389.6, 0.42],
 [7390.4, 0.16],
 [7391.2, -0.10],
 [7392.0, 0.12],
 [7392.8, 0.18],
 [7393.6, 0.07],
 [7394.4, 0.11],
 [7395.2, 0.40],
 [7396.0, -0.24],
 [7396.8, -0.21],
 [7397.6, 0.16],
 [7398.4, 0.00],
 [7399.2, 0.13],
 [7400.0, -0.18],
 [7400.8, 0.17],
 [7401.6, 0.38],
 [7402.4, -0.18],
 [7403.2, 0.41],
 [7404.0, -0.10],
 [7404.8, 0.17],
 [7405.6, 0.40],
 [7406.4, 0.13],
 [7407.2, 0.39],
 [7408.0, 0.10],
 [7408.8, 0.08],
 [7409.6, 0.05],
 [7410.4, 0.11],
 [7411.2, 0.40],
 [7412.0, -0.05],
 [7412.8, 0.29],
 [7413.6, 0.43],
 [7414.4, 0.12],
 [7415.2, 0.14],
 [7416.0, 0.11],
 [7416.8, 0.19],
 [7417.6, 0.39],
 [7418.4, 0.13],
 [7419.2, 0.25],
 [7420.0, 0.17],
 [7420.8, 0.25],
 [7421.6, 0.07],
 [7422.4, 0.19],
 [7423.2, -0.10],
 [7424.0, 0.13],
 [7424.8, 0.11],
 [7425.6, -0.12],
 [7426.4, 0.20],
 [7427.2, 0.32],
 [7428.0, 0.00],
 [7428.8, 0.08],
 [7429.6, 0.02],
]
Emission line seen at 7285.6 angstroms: Halpha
